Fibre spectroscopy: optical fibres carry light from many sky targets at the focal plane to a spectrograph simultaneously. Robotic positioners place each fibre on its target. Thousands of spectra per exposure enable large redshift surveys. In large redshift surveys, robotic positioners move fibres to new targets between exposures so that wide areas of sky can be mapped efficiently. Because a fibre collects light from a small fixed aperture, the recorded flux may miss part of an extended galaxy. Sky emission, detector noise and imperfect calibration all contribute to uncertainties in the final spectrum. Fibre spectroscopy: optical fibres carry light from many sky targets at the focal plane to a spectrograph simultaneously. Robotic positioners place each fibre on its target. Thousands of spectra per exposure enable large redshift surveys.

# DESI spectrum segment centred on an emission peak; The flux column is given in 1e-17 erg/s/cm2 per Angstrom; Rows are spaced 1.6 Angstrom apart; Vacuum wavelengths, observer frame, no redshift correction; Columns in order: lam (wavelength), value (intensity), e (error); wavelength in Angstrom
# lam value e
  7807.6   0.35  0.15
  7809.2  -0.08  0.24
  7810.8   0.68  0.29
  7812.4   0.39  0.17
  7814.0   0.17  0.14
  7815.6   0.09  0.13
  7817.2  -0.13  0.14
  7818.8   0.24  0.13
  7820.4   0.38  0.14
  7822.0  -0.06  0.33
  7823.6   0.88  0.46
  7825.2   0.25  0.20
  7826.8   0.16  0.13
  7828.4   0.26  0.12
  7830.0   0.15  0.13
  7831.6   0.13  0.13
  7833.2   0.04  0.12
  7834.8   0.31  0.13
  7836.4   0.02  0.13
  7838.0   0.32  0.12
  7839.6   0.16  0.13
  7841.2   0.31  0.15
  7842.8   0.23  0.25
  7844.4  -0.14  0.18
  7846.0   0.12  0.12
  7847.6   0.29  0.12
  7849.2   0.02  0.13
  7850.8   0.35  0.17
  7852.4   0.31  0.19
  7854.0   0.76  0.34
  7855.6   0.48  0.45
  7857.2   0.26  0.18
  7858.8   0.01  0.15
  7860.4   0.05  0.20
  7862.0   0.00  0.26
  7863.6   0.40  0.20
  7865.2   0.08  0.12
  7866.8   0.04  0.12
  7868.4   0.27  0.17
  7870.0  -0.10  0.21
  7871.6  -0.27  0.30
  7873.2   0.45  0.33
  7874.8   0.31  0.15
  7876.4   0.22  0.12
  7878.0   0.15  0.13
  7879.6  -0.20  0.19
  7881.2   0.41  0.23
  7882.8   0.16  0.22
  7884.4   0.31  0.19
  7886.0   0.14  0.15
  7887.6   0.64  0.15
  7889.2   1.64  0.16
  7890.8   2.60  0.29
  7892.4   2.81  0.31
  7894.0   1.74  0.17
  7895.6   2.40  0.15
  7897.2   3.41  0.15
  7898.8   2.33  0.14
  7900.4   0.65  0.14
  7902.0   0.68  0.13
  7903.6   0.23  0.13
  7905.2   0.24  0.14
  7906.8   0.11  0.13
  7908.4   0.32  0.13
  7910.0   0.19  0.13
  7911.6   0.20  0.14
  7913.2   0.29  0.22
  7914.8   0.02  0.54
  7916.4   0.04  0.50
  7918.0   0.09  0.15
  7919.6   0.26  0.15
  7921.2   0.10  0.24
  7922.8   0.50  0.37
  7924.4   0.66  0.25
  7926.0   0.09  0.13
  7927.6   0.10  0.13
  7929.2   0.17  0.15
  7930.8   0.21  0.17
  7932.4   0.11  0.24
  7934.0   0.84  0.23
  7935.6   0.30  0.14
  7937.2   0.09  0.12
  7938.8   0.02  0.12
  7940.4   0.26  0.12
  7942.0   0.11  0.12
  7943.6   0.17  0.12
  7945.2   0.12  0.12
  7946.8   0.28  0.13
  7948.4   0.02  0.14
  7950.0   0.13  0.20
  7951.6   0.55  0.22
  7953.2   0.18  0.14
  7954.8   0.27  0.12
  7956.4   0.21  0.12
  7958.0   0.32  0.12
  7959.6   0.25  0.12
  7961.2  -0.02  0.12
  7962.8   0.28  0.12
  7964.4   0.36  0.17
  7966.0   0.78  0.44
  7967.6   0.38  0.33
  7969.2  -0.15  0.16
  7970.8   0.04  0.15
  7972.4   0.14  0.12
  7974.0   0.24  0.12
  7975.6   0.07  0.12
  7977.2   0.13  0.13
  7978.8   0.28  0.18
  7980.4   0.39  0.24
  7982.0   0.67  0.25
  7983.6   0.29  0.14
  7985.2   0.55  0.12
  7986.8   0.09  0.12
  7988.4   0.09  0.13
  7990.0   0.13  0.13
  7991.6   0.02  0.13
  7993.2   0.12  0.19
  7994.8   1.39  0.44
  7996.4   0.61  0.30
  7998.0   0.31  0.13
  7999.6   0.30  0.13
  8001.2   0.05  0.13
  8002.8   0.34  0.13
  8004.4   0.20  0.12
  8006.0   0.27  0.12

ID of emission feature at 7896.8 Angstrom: [O II] 3727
